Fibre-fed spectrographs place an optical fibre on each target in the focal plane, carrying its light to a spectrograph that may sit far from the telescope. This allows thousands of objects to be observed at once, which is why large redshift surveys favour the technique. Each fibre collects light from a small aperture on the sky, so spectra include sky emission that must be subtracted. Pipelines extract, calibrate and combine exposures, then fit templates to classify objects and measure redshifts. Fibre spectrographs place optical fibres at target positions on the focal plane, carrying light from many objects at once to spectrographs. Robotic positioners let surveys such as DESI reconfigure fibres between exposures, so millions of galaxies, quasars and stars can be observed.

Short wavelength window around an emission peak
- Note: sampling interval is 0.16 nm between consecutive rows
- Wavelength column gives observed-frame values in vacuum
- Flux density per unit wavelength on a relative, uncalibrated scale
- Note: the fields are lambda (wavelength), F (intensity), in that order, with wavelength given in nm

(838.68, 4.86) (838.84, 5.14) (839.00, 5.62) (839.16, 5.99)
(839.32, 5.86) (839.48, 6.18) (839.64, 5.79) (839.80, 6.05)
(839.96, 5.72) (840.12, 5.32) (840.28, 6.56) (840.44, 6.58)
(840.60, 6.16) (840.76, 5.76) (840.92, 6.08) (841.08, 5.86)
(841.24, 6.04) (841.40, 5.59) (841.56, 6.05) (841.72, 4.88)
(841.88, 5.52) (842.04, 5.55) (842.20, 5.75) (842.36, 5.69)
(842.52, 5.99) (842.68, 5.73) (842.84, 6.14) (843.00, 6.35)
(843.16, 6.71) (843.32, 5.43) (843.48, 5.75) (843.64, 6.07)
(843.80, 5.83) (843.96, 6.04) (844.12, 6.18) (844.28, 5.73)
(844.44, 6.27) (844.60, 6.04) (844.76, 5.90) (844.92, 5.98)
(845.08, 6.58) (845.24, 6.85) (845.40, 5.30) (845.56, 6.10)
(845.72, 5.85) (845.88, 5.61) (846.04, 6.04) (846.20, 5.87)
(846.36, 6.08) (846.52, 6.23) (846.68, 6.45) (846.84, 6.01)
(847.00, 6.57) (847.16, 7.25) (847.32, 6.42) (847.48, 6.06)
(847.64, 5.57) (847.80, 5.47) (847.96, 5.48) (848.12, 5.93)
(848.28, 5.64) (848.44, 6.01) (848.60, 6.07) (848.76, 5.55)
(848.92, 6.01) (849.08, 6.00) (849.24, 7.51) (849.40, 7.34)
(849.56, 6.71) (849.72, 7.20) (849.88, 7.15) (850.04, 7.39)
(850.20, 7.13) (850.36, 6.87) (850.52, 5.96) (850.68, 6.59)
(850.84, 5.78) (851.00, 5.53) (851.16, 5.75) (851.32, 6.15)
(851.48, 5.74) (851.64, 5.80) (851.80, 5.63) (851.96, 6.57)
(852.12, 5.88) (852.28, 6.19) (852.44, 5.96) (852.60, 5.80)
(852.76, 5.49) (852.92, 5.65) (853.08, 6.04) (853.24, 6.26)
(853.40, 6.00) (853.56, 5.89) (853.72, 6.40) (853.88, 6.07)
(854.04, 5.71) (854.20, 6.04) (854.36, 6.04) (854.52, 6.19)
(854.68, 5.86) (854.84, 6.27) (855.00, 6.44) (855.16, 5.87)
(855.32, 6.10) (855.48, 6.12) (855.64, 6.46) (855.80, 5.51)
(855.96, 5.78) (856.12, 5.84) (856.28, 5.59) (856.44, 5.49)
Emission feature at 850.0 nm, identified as [N II] 6583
